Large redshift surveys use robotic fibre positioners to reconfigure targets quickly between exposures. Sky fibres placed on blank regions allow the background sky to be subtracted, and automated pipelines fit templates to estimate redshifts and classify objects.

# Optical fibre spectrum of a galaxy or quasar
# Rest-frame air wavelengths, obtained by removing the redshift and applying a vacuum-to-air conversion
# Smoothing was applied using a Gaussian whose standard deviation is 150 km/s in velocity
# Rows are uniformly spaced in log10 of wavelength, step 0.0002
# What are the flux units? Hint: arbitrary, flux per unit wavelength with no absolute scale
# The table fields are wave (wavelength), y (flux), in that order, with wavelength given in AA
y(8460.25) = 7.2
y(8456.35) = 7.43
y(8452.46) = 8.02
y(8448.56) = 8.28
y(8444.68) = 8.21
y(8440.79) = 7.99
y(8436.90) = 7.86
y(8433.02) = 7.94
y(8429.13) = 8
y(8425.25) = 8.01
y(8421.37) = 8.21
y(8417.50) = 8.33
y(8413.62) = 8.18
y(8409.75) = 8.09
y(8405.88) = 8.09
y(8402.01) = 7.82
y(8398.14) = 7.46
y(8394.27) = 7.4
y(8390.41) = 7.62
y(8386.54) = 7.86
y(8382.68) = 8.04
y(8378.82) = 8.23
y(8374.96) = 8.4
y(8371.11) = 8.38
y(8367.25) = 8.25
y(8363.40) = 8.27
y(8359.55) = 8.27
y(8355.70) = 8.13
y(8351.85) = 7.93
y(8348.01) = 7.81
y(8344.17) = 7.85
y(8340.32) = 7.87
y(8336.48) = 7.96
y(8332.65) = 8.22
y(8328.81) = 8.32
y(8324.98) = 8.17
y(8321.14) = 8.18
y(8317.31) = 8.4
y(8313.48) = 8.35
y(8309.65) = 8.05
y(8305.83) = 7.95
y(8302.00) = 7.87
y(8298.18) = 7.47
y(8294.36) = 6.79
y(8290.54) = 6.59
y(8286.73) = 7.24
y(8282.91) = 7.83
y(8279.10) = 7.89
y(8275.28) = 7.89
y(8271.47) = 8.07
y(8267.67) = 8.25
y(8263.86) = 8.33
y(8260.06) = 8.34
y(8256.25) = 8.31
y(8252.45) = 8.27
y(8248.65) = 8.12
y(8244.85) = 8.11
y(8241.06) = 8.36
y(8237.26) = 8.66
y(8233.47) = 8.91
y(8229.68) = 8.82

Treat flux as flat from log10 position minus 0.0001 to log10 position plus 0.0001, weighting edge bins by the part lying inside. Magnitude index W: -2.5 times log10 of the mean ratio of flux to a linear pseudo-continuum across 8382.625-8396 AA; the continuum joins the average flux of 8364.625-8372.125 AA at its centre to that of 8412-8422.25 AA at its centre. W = 0.08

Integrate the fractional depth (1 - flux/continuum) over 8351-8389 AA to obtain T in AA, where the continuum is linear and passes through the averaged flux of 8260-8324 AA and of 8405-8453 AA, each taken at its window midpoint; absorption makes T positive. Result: -0.9 AA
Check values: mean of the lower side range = 7.84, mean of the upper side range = 8.1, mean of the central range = 8.17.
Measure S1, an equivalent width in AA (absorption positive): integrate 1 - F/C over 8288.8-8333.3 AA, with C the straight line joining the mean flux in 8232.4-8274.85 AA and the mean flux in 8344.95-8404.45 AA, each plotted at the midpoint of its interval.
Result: 1.6 AA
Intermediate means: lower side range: 8.31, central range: 7.86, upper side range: 7.99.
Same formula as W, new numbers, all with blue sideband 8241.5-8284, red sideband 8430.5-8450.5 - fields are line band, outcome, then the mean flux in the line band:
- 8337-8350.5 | 0.033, 7.86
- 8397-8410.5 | 0.028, 7.87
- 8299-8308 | 0.035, 7.86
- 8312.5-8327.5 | -0.021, 8.27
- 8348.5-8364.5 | -0.002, 8.11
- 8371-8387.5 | -0.013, 8.18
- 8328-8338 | -0.007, 8.16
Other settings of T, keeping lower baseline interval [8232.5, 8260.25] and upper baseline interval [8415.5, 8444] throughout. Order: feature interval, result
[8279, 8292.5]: 1.60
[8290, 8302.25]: 1.67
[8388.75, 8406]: 1.01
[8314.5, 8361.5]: 0.65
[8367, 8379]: -0.27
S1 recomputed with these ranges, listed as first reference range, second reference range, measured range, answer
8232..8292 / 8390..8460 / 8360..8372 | -0.5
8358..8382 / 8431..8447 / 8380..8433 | 1.3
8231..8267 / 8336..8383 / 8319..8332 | 0.0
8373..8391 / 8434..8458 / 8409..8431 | -0.4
